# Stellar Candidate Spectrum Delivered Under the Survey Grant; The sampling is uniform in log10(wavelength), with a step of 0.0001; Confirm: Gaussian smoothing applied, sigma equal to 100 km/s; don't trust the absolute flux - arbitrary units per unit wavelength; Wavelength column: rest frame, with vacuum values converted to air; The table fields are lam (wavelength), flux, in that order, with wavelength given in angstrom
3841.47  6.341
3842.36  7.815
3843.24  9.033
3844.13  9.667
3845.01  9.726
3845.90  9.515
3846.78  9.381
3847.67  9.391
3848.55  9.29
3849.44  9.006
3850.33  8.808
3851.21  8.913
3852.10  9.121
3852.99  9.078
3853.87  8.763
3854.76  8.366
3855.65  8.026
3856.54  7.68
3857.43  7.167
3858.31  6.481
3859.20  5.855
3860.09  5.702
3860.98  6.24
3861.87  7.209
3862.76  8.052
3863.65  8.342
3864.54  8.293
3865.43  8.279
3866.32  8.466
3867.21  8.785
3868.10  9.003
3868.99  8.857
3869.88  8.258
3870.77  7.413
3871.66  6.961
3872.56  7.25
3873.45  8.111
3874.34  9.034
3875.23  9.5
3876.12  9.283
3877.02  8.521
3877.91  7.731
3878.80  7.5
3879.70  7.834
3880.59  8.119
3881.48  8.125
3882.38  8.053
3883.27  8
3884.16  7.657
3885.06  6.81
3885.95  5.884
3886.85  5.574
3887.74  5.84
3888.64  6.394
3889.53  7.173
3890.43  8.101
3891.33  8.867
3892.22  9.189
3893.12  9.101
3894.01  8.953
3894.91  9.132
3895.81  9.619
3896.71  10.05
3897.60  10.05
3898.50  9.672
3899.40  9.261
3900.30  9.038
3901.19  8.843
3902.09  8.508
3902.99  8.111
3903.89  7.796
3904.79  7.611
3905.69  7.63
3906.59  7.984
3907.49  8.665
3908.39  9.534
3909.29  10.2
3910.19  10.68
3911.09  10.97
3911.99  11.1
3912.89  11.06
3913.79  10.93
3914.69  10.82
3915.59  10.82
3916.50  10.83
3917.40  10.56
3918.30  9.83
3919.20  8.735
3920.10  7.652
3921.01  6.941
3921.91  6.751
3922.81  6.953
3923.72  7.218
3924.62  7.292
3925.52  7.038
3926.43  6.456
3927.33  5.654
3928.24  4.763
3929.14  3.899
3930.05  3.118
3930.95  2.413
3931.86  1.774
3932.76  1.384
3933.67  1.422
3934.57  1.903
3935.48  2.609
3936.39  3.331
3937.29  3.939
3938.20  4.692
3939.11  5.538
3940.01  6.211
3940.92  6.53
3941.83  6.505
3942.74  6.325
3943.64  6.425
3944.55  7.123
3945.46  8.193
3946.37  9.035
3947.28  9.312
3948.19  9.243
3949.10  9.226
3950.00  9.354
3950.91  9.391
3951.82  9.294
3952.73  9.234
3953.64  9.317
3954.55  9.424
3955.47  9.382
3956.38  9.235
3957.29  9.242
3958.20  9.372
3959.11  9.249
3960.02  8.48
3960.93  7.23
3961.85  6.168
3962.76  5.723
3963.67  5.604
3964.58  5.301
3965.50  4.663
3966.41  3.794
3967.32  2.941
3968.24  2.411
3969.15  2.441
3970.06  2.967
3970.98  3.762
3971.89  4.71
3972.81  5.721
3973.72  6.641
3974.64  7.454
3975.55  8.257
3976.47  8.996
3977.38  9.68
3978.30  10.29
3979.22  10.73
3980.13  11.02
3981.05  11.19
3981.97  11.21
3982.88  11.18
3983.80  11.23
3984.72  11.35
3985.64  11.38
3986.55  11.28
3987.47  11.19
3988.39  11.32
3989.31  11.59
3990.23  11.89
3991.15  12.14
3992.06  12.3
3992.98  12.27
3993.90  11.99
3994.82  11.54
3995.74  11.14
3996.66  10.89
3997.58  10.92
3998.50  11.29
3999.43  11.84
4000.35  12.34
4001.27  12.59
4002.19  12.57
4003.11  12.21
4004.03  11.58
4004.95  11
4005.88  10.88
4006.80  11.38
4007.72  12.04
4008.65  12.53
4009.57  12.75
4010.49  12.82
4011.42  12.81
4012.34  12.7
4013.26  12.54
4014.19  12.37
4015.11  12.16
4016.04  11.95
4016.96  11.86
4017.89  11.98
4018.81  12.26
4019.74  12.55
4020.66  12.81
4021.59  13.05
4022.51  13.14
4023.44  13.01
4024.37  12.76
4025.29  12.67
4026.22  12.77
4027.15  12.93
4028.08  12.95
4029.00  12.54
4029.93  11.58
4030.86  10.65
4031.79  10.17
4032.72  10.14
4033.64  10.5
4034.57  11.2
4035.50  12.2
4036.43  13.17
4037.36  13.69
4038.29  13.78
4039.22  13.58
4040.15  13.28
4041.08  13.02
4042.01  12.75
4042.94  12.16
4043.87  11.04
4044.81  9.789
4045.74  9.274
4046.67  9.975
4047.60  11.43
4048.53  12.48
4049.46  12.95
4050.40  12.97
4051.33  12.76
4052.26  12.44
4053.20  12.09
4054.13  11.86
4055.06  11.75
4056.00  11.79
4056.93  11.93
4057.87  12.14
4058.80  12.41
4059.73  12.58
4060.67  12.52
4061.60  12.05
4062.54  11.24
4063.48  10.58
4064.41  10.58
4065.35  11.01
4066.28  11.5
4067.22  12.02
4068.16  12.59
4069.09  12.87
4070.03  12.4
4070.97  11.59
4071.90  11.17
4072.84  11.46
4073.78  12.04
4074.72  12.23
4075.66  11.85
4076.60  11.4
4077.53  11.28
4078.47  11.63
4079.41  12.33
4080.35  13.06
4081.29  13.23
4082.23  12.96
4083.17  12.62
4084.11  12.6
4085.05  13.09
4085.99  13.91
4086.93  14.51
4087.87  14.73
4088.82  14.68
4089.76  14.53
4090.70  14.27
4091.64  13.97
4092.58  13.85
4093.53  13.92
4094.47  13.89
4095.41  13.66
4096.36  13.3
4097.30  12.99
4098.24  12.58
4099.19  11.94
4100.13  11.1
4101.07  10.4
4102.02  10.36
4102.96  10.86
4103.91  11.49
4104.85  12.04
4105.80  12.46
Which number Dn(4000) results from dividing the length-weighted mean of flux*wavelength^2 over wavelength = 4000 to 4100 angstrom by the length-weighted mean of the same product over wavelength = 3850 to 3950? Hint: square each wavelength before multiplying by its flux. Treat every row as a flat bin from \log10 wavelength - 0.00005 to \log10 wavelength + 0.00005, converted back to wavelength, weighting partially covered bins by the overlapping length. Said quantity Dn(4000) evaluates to 1.74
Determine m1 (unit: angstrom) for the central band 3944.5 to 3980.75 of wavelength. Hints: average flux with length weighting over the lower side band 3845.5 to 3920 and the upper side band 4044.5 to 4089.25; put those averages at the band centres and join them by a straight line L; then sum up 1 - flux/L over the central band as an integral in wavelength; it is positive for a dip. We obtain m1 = 9.3 angstrom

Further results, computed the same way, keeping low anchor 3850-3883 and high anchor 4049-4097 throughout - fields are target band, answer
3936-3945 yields 3.7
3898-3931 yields 2.6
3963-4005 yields 5.3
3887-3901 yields 0.0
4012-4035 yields -1.3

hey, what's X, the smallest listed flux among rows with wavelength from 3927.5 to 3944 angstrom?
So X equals 1.384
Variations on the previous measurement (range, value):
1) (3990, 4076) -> 9.274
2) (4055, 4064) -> 10.58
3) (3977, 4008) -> 9.68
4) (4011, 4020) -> 11.86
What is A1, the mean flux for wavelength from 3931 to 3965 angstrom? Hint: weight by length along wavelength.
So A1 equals 6.76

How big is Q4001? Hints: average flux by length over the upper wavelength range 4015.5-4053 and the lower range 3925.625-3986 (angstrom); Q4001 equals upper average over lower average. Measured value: 1.77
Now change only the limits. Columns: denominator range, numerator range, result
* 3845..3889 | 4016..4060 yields 1.52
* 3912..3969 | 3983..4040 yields 1.75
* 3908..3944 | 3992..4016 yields 1.77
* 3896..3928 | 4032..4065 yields 1.34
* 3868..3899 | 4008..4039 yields 1.51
